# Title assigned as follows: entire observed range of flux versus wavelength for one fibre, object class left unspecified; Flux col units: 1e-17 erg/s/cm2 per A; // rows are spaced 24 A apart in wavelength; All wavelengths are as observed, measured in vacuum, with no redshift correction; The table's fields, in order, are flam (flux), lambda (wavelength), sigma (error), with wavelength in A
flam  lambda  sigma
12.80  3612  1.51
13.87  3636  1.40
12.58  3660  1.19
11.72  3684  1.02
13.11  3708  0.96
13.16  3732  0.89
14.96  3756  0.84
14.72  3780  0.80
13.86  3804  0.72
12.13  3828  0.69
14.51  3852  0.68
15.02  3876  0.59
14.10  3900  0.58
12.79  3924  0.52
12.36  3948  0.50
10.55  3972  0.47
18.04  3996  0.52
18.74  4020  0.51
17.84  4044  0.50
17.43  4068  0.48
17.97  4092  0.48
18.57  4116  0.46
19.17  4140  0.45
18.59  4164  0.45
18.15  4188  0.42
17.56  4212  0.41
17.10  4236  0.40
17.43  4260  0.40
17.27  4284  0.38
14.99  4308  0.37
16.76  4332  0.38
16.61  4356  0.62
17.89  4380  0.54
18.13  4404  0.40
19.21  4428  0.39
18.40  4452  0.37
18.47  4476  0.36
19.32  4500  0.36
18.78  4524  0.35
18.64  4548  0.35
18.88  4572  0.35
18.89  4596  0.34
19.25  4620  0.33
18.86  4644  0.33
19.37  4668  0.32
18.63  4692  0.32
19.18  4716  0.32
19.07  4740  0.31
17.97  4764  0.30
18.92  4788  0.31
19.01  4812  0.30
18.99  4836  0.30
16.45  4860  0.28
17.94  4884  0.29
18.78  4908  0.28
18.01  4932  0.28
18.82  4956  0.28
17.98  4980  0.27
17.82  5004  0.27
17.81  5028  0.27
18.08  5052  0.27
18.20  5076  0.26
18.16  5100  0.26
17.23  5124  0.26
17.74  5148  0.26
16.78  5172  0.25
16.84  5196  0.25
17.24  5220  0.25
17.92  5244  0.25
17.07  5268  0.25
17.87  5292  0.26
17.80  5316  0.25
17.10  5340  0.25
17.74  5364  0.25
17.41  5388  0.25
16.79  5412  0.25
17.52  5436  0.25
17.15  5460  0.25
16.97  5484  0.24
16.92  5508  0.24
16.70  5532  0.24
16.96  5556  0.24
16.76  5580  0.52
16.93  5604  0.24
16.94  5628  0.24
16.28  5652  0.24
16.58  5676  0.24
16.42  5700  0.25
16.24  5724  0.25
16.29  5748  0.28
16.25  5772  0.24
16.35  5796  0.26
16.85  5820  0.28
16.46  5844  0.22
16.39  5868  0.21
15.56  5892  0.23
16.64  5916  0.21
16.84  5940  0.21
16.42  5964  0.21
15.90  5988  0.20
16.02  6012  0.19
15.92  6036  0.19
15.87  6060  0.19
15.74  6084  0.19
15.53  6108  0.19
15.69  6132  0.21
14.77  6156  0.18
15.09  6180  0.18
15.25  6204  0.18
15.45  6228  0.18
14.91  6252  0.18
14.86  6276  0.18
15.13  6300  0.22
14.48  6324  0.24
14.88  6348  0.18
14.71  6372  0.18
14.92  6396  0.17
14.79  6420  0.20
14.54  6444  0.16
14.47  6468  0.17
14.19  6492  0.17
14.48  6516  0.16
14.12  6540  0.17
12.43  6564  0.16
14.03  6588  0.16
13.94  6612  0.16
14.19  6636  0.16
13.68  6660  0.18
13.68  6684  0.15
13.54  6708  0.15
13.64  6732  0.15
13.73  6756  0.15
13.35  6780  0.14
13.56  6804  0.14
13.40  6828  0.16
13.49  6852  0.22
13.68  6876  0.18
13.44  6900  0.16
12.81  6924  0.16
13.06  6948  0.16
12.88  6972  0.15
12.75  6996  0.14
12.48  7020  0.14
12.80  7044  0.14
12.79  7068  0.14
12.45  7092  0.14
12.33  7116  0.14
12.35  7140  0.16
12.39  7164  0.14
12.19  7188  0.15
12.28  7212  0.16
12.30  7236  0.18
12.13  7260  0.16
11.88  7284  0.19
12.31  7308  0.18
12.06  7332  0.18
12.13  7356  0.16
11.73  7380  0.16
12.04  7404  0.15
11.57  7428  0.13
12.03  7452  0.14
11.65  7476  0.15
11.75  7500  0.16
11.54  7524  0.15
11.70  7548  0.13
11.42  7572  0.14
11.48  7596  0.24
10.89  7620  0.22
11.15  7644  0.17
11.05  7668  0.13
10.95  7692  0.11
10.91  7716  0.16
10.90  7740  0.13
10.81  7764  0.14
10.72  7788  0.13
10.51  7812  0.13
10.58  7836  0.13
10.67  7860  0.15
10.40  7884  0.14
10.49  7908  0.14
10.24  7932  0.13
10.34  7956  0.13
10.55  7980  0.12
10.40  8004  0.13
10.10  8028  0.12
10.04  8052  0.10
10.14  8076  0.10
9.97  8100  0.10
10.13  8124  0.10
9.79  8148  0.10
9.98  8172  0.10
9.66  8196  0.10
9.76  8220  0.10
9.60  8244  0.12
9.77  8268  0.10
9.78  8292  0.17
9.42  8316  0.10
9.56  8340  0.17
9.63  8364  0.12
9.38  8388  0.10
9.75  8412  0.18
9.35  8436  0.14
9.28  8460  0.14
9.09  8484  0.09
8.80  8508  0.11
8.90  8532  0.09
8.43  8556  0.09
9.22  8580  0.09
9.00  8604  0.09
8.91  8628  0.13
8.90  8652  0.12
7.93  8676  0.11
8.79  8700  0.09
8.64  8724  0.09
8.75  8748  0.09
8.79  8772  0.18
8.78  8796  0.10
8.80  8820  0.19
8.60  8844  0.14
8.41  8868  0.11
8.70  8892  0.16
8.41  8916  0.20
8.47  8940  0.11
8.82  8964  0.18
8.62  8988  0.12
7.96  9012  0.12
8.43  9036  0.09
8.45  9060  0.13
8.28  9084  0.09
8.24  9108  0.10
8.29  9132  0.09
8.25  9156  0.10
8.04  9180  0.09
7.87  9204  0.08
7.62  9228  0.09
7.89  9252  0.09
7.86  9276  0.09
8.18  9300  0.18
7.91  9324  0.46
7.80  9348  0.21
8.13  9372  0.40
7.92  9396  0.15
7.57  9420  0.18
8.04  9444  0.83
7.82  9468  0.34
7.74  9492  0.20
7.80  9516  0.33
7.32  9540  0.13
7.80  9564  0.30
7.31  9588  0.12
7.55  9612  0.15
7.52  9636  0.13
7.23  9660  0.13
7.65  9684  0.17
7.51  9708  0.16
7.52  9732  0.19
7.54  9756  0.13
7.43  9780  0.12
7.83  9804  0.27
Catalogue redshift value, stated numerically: 0.00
